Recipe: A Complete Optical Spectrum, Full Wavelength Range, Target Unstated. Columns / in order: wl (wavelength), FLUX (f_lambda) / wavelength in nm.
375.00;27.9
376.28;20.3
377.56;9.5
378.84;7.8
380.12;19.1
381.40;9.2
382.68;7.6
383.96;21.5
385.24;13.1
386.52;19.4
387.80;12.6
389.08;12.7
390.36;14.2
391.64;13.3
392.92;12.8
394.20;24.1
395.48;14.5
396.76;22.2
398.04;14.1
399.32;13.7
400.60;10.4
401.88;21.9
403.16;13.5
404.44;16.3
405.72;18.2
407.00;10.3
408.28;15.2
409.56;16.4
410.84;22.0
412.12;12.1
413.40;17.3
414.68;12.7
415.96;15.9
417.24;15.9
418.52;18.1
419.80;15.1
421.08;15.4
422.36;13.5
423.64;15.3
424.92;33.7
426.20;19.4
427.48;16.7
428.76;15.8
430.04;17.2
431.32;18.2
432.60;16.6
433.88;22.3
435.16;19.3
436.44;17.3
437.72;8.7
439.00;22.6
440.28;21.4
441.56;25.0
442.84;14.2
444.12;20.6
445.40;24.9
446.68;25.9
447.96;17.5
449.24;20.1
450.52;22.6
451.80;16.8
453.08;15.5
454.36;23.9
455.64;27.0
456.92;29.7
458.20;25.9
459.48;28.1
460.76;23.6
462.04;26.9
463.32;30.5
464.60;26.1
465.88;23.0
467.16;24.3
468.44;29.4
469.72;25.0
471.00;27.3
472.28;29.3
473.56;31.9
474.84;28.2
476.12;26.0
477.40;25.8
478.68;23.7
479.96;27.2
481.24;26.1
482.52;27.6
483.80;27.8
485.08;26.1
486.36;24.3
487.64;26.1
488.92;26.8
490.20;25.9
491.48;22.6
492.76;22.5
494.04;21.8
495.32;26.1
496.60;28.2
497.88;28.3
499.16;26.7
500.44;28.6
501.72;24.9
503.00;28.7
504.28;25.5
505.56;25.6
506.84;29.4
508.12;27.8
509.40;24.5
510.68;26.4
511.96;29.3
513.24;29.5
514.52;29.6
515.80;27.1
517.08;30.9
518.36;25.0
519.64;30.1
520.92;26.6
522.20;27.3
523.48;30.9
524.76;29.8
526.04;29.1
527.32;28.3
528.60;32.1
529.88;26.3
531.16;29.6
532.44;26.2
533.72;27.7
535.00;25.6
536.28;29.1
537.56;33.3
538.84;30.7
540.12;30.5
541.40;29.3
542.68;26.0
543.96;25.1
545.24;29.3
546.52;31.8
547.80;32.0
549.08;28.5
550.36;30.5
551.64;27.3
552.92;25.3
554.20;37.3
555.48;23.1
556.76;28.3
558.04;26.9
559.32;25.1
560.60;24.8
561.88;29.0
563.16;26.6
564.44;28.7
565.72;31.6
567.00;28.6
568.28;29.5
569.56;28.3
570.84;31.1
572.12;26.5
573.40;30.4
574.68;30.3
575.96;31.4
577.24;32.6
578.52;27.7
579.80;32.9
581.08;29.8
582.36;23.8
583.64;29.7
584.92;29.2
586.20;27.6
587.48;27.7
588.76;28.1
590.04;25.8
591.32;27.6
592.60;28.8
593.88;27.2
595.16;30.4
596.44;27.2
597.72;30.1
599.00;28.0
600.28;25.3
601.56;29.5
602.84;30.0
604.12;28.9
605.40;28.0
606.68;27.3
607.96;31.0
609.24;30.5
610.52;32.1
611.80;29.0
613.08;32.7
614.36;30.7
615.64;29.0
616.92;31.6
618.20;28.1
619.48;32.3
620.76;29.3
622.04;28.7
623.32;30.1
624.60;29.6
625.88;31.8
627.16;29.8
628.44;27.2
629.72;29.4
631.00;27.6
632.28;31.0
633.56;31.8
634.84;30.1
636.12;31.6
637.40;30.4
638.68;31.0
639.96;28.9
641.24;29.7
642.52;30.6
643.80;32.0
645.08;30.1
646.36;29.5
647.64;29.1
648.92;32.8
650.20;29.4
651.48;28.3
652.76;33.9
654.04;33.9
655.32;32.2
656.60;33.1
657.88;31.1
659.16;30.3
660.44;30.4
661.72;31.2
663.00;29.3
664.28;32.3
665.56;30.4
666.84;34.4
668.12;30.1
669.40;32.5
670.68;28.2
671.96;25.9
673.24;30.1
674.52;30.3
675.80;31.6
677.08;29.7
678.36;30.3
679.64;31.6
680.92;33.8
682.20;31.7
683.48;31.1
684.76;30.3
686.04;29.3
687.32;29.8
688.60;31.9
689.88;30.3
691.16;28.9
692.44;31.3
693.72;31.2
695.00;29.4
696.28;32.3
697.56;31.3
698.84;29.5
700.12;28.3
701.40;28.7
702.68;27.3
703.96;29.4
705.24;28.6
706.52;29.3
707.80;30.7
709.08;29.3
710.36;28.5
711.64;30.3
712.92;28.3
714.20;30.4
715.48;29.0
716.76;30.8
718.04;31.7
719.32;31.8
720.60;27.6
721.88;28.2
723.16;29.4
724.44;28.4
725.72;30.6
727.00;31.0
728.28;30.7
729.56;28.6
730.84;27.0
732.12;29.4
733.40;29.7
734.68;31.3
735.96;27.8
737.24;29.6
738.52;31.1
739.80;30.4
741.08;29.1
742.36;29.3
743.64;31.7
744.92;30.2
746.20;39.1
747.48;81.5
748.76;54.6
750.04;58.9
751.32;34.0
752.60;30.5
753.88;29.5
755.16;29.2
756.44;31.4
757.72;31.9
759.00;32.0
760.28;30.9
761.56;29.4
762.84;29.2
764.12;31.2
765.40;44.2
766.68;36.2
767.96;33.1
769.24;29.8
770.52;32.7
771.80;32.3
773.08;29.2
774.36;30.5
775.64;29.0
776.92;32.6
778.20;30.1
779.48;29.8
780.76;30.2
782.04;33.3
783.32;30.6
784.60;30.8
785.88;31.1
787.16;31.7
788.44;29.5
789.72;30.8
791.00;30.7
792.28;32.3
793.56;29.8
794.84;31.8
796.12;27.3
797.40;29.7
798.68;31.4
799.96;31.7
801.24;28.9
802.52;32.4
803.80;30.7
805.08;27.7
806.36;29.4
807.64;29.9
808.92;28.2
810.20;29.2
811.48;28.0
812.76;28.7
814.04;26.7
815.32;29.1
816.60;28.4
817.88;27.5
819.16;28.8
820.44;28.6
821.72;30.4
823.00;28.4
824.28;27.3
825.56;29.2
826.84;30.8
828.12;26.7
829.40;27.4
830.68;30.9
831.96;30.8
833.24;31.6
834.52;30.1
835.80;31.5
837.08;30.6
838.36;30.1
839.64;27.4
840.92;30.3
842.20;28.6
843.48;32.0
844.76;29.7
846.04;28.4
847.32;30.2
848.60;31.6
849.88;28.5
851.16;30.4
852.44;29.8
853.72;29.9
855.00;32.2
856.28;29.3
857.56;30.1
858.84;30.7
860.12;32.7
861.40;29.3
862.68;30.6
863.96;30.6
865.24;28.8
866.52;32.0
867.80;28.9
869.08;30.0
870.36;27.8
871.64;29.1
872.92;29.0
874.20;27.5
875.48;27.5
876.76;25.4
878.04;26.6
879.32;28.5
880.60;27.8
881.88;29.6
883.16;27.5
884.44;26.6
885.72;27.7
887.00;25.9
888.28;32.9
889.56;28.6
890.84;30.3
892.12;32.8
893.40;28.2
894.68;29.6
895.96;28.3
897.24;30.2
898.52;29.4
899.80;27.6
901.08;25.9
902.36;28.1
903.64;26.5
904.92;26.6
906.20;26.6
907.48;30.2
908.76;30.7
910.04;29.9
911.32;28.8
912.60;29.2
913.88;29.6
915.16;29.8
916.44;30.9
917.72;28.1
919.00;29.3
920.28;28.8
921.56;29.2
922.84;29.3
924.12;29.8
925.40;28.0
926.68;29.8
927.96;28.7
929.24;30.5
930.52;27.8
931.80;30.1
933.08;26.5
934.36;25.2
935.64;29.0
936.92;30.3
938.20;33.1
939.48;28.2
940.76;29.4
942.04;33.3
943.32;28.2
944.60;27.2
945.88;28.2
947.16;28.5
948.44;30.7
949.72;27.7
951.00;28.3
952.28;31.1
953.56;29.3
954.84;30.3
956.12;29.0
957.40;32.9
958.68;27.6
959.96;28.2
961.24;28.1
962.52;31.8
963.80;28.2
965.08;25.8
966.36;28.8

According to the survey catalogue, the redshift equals 0.14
